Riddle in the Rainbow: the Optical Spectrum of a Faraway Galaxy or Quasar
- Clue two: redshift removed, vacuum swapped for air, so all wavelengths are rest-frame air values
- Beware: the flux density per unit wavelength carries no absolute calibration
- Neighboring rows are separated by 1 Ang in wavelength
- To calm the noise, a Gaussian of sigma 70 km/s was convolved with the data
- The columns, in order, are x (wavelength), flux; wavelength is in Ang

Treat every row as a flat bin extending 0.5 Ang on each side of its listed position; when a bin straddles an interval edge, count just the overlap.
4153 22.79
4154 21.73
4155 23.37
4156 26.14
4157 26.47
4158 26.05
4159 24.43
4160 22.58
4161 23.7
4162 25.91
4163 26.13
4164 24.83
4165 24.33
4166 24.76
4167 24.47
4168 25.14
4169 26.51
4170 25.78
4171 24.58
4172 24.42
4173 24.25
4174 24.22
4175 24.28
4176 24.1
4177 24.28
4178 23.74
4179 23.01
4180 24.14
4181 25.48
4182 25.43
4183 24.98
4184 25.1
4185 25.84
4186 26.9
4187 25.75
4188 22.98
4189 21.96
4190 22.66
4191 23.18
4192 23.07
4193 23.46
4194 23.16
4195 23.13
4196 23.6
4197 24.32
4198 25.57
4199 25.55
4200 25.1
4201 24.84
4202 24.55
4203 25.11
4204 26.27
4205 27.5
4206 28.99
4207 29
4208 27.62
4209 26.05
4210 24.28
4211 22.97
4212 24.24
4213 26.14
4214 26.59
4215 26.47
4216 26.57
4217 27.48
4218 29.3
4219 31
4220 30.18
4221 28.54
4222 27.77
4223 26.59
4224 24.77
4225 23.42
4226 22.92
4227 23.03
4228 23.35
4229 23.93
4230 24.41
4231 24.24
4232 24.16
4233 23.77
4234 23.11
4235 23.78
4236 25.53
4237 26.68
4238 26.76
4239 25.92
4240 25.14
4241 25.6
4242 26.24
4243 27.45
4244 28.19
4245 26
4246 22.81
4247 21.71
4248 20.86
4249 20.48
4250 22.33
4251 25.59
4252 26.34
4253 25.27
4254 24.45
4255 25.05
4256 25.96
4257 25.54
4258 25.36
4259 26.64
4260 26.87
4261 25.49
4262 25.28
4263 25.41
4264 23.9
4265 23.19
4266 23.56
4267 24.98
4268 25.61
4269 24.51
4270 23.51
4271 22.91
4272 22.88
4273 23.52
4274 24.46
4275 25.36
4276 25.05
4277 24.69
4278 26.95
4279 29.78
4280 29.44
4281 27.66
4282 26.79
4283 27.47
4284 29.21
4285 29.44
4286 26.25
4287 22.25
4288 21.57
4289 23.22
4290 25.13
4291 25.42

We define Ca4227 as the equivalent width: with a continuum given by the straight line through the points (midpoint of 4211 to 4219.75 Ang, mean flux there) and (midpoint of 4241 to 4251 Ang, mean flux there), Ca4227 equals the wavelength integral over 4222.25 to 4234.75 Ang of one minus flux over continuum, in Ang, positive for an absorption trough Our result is 0.9 Ang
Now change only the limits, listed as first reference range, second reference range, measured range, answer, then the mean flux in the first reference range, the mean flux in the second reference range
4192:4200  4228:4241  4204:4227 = -2.1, 24.1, 24.8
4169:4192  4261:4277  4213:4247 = -1.9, 24.4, 24.3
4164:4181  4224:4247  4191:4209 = -0.5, 24.5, 24.8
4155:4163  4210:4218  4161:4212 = 1.2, 25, 25.9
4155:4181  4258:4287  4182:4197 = 0.5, 24.7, 25.7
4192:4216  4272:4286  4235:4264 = 1.2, 25.4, 26.7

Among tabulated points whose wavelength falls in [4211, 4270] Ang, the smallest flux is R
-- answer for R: 20.48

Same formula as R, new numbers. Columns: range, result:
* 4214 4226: 22.92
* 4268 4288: 21.57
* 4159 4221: 21.96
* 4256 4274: 22.88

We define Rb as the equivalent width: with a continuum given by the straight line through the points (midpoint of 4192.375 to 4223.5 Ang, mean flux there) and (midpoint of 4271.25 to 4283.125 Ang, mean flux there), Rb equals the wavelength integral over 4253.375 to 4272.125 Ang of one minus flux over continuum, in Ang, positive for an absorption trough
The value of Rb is 0.9 Ang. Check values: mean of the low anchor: 26.2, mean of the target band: 24.8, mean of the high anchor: 26.1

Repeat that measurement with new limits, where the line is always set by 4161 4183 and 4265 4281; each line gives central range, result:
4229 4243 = 0.0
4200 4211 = -0.6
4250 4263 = -0.2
